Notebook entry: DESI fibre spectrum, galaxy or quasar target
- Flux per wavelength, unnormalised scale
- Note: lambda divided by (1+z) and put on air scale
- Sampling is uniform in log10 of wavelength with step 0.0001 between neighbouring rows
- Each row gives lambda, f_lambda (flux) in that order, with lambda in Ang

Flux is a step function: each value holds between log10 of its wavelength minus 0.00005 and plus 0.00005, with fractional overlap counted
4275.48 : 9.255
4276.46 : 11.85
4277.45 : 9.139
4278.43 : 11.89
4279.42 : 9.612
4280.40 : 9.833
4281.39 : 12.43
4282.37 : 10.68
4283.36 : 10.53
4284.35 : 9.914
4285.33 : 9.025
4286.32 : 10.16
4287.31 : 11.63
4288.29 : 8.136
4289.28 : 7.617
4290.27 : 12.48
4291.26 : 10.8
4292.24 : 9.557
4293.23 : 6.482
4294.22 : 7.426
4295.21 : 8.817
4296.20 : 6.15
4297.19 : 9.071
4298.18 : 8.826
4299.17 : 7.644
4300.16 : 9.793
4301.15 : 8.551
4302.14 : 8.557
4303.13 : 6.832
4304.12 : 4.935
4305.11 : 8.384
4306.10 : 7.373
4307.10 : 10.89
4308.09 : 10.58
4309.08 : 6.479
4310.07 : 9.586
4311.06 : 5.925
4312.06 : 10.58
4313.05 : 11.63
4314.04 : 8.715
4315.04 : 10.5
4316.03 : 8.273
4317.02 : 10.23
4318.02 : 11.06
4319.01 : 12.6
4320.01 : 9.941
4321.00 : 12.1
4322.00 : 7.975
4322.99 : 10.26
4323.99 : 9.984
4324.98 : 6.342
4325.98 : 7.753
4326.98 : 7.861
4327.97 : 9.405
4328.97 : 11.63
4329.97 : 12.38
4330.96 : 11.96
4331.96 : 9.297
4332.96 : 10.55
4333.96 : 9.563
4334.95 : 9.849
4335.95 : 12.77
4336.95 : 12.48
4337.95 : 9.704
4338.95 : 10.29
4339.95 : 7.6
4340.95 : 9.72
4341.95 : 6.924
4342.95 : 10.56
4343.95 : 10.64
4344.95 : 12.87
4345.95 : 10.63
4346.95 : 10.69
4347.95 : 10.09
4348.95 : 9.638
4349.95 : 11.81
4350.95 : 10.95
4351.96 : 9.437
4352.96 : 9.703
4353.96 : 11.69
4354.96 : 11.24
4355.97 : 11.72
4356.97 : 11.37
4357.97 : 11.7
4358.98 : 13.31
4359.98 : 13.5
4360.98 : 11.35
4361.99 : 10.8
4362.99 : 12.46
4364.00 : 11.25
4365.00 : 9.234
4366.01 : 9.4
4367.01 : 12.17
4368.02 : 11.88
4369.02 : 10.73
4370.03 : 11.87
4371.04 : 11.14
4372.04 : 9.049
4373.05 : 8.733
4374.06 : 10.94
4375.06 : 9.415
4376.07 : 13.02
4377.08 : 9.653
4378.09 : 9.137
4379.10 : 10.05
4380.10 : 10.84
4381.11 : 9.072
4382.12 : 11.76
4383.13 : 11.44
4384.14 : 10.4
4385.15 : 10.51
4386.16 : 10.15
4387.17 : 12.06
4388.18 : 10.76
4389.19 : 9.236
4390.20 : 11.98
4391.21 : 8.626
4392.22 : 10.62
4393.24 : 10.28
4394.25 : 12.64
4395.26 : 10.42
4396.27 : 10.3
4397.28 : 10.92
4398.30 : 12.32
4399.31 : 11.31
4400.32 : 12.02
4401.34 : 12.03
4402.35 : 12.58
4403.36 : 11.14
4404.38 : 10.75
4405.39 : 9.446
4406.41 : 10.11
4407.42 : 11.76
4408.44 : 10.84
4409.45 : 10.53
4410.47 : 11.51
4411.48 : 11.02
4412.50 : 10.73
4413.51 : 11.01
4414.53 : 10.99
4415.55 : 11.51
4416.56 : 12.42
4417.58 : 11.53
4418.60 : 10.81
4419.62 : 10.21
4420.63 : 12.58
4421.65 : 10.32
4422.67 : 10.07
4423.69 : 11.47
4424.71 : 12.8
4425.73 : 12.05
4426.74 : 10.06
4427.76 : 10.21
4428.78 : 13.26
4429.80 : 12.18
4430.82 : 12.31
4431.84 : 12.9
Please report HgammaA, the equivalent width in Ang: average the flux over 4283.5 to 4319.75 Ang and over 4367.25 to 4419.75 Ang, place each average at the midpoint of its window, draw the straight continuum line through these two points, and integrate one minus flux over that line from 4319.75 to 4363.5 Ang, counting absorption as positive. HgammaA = -3.0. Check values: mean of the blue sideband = 9.05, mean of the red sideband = 10.9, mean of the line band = 10.5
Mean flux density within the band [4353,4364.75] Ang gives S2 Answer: 11.7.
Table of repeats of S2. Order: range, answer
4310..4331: 9.81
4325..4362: 10.6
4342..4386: 10.8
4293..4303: 8.13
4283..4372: 9.95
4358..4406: 10.9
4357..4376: 11.1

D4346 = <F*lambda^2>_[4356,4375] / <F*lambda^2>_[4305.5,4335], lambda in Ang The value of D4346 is 1.2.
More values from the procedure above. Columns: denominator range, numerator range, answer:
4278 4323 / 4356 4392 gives 1.20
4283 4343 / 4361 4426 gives 1.21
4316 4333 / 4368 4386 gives 1.07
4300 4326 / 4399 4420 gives 1.28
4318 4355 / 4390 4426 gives 1.12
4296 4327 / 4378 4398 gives 1.23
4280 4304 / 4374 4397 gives 1.21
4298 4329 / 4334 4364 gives 1.22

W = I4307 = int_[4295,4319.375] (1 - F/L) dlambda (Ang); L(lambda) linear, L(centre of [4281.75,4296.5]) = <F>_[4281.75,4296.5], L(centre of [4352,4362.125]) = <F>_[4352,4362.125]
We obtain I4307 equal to 2.7 Ang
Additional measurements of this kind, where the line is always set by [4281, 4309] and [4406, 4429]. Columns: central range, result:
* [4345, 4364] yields -2.27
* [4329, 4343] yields -0.83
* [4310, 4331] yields -0.79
